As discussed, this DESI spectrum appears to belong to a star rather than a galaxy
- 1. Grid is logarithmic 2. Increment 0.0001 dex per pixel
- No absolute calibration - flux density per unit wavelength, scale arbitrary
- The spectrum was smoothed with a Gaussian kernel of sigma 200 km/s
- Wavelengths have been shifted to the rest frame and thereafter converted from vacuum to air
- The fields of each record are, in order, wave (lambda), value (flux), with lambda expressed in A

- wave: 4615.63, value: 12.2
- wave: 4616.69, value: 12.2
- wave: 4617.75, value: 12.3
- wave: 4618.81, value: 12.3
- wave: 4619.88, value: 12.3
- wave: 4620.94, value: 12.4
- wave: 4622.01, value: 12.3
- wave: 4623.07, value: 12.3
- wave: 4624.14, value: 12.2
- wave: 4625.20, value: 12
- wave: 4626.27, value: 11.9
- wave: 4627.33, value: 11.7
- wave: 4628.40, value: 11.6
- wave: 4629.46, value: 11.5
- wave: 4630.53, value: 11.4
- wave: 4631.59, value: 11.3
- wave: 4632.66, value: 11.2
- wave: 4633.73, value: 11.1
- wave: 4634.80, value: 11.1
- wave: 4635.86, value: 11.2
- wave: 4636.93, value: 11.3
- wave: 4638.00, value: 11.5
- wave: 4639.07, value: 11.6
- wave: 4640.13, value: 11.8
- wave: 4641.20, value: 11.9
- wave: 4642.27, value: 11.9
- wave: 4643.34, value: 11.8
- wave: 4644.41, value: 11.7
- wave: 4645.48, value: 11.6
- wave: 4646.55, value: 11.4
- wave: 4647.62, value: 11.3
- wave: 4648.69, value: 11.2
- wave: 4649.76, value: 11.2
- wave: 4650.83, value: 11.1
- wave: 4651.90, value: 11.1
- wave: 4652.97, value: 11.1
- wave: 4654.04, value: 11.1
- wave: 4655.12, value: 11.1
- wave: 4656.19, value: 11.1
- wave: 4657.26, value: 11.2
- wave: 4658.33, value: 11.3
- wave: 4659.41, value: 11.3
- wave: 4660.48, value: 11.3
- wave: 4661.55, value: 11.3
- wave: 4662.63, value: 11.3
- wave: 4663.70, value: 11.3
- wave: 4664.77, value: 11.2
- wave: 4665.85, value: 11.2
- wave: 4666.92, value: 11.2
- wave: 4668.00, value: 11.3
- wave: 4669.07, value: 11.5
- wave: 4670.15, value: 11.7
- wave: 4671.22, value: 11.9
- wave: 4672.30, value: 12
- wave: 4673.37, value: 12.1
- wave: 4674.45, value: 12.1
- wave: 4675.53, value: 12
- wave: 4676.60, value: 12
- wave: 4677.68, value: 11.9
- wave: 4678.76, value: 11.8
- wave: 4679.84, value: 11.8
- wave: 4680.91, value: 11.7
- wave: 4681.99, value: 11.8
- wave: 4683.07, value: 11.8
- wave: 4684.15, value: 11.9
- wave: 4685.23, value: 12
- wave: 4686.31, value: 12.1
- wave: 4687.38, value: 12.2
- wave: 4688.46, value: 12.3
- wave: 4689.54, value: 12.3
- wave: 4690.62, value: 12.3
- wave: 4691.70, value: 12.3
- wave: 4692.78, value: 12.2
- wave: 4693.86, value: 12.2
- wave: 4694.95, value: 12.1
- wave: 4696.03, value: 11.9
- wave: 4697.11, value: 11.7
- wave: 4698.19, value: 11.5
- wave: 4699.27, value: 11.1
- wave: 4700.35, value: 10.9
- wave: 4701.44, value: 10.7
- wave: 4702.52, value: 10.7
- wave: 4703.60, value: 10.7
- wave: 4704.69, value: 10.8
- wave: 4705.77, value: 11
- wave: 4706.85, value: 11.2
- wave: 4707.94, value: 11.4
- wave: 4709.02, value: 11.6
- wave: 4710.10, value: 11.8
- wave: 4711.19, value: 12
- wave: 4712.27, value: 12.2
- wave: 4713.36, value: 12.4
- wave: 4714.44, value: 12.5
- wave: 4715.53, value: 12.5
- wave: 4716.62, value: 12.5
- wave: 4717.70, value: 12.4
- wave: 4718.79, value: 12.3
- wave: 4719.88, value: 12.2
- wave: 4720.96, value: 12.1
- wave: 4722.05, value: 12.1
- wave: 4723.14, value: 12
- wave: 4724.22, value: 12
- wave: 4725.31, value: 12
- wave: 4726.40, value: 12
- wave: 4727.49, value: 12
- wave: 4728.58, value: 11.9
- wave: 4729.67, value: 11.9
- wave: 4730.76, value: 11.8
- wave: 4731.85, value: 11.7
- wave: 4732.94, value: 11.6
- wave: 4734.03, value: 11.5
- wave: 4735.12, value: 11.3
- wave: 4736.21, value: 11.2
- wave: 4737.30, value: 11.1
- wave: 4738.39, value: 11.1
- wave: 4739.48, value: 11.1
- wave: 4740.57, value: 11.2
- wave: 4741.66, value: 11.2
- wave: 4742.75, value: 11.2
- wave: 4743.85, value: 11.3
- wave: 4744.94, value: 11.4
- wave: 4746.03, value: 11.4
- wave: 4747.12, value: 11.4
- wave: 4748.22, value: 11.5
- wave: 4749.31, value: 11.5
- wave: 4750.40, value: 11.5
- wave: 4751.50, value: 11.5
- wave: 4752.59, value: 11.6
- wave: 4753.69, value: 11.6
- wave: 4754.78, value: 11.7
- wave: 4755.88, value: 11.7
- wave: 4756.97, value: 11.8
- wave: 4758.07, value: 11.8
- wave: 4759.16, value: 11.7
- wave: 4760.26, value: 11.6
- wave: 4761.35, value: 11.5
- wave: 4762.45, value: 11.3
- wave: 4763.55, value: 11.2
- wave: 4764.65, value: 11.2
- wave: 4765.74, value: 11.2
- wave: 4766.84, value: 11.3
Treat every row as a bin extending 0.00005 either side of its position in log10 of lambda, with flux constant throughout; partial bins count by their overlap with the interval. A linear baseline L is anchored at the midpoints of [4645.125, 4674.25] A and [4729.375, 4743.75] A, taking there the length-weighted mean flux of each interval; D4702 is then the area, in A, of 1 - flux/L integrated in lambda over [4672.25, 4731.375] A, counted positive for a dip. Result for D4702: -2.6 A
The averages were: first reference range 11.4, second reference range 11.4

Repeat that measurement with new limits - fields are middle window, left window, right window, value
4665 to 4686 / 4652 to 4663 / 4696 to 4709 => -1.1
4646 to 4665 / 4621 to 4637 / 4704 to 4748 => 0.7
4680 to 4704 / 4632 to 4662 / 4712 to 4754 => -0.4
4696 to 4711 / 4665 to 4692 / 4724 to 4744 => 0.7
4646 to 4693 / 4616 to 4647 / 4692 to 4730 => 0.6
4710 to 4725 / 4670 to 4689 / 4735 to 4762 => -0.7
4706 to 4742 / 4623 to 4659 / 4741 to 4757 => -1.1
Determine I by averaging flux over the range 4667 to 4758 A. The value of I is 11.7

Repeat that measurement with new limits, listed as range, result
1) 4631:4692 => 11.6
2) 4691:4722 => 11.8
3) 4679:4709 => 11.7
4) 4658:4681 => 11.6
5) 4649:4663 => 11.2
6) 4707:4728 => 12.1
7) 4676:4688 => 11.9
